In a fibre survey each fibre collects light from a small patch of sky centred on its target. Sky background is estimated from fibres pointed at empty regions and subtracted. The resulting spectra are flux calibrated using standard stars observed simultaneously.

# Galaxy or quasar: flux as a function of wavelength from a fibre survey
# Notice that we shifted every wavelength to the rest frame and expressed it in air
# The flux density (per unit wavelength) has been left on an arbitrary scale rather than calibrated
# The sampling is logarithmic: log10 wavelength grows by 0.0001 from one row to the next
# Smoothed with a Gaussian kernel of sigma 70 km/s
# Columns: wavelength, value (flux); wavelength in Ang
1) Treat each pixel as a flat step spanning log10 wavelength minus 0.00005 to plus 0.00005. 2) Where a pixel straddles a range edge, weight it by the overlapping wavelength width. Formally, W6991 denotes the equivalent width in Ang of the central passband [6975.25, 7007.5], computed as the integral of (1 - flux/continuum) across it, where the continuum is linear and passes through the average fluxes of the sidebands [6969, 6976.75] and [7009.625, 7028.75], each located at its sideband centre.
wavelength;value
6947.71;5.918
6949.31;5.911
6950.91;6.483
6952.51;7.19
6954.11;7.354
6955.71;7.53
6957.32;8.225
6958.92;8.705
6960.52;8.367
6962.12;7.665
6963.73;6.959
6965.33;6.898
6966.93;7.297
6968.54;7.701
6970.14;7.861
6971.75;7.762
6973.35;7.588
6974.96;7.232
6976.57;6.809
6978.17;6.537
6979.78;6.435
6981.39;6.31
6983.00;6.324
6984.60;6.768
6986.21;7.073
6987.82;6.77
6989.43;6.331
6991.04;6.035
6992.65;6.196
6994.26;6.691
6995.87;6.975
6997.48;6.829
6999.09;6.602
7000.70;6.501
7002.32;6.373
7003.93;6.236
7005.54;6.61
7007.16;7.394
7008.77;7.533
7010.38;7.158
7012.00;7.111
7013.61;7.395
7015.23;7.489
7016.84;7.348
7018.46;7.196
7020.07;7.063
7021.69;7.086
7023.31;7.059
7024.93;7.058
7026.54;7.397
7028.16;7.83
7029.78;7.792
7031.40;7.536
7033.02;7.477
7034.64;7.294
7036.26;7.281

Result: 3.6 Ang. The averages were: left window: 7.51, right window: 7.26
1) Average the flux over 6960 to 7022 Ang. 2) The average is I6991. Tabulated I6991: 6.98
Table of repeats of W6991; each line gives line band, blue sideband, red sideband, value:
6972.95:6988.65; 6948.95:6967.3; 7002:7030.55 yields 1.2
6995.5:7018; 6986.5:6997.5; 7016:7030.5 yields -0.2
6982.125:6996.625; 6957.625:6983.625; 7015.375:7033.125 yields 1.5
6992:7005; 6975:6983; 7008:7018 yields 0.8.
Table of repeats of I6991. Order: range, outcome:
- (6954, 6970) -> 7.69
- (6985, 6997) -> 6.59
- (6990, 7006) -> 6.5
